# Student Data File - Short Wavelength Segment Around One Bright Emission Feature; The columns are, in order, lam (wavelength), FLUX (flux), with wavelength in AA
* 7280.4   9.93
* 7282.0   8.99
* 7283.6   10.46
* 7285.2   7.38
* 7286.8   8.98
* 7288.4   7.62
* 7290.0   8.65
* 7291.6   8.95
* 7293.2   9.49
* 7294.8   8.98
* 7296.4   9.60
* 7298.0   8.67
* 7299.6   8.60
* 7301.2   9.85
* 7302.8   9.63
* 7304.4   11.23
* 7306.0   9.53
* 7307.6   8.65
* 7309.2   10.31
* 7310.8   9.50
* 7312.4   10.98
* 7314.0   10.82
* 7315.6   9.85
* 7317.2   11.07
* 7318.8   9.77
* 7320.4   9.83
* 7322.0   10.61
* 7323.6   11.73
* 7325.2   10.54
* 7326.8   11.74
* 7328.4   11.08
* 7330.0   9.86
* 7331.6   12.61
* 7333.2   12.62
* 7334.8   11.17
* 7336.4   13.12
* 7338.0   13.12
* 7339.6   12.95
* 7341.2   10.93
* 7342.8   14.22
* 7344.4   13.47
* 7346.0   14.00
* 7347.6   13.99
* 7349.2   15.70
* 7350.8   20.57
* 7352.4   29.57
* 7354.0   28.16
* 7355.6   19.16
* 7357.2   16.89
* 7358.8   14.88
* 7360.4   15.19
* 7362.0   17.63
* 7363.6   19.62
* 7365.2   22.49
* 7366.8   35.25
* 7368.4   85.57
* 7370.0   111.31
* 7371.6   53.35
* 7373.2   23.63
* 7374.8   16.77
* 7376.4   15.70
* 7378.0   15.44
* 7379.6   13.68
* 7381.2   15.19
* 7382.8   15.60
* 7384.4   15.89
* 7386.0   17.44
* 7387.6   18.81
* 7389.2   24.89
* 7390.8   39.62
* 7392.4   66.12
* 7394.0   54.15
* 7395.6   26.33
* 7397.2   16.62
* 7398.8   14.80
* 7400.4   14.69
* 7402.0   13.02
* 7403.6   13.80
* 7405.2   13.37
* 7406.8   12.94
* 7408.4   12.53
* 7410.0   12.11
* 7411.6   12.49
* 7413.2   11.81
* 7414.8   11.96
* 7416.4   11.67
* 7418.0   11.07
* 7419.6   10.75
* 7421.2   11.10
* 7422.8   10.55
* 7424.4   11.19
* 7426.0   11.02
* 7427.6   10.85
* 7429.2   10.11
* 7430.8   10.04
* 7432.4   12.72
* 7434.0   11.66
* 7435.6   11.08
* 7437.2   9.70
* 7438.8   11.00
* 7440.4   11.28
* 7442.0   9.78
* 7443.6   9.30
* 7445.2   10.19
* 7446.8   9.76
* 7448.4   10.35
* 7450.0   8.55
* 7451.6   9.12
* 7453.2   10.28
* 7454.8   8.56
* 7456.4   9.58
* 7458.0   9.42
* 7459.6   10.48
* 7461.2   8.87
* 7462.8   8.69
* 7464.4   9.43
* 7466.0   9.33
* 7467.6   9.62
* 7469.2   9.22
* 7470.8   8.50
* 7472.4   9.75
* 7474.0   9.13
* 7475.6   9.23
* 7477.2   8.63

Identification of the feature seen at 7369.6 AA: Halpha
